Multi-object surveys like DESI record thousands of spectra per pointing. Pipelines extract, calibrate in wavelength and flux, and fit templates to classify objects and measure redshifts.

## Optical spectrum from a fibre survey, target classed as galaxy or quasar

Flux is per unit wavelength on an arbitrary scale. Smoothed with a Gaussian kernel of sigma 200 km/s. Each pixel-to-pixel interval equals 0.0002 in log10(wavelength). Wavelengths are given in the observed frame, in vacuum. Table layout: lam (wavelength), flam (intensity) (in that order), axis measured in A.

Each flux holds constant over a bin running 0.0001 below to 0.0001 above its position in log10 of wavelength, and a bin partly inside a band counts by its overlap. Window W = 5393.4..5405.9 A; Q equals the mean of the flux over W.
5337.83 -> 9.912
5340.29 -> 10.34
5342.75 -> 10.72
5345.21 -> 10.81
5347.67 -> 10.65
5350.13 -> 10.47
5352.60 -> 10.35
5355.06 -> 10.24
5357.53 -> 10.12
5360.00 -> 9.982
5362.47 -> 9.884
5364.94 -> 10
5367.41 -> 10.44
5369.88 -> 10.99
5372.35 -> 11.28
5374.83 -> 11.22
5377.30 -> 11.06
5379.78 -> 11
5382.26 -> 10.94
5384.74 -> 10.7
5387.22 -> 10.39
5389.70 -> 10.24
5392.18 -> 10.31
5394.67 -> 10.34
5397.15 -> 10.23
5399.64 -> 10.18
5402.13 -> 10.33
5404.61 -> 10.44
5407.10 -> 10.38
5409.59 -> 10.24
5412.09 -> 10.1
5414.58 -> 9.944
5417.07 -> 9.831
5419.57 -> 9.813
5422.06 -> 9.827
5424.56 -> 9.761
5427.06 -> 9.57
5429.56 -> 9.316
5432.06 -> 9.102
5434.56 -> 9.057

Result 10.3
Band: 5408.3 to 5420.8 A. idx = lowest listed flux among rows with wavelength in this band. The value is 9.813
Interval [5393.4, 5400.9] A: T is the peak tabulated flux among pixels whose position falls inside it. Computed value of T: 10.34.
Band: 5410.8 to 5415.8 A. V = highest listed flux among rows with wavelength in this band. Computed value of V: 10.1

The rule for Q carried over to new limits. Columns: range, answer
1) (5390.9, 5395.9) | 10.3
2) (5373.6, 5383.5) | 11.1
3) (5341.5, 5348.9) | 10.7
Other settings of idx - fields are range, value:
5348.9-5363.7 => 9.884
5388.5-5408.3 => 10.18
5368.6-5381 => 10.99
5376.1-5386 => 10.7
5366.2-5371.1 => 10.44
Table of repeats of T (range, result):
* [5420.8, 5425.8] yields 9.827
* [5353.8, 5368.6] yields 10.44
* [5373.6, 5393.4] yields 11.22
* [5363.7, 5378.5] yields 11.28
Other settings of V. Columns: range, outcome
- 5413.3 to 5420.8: 9.944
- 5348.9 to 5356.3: 10.47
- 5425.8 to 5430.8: 9.57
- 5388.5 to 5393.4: 10.31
